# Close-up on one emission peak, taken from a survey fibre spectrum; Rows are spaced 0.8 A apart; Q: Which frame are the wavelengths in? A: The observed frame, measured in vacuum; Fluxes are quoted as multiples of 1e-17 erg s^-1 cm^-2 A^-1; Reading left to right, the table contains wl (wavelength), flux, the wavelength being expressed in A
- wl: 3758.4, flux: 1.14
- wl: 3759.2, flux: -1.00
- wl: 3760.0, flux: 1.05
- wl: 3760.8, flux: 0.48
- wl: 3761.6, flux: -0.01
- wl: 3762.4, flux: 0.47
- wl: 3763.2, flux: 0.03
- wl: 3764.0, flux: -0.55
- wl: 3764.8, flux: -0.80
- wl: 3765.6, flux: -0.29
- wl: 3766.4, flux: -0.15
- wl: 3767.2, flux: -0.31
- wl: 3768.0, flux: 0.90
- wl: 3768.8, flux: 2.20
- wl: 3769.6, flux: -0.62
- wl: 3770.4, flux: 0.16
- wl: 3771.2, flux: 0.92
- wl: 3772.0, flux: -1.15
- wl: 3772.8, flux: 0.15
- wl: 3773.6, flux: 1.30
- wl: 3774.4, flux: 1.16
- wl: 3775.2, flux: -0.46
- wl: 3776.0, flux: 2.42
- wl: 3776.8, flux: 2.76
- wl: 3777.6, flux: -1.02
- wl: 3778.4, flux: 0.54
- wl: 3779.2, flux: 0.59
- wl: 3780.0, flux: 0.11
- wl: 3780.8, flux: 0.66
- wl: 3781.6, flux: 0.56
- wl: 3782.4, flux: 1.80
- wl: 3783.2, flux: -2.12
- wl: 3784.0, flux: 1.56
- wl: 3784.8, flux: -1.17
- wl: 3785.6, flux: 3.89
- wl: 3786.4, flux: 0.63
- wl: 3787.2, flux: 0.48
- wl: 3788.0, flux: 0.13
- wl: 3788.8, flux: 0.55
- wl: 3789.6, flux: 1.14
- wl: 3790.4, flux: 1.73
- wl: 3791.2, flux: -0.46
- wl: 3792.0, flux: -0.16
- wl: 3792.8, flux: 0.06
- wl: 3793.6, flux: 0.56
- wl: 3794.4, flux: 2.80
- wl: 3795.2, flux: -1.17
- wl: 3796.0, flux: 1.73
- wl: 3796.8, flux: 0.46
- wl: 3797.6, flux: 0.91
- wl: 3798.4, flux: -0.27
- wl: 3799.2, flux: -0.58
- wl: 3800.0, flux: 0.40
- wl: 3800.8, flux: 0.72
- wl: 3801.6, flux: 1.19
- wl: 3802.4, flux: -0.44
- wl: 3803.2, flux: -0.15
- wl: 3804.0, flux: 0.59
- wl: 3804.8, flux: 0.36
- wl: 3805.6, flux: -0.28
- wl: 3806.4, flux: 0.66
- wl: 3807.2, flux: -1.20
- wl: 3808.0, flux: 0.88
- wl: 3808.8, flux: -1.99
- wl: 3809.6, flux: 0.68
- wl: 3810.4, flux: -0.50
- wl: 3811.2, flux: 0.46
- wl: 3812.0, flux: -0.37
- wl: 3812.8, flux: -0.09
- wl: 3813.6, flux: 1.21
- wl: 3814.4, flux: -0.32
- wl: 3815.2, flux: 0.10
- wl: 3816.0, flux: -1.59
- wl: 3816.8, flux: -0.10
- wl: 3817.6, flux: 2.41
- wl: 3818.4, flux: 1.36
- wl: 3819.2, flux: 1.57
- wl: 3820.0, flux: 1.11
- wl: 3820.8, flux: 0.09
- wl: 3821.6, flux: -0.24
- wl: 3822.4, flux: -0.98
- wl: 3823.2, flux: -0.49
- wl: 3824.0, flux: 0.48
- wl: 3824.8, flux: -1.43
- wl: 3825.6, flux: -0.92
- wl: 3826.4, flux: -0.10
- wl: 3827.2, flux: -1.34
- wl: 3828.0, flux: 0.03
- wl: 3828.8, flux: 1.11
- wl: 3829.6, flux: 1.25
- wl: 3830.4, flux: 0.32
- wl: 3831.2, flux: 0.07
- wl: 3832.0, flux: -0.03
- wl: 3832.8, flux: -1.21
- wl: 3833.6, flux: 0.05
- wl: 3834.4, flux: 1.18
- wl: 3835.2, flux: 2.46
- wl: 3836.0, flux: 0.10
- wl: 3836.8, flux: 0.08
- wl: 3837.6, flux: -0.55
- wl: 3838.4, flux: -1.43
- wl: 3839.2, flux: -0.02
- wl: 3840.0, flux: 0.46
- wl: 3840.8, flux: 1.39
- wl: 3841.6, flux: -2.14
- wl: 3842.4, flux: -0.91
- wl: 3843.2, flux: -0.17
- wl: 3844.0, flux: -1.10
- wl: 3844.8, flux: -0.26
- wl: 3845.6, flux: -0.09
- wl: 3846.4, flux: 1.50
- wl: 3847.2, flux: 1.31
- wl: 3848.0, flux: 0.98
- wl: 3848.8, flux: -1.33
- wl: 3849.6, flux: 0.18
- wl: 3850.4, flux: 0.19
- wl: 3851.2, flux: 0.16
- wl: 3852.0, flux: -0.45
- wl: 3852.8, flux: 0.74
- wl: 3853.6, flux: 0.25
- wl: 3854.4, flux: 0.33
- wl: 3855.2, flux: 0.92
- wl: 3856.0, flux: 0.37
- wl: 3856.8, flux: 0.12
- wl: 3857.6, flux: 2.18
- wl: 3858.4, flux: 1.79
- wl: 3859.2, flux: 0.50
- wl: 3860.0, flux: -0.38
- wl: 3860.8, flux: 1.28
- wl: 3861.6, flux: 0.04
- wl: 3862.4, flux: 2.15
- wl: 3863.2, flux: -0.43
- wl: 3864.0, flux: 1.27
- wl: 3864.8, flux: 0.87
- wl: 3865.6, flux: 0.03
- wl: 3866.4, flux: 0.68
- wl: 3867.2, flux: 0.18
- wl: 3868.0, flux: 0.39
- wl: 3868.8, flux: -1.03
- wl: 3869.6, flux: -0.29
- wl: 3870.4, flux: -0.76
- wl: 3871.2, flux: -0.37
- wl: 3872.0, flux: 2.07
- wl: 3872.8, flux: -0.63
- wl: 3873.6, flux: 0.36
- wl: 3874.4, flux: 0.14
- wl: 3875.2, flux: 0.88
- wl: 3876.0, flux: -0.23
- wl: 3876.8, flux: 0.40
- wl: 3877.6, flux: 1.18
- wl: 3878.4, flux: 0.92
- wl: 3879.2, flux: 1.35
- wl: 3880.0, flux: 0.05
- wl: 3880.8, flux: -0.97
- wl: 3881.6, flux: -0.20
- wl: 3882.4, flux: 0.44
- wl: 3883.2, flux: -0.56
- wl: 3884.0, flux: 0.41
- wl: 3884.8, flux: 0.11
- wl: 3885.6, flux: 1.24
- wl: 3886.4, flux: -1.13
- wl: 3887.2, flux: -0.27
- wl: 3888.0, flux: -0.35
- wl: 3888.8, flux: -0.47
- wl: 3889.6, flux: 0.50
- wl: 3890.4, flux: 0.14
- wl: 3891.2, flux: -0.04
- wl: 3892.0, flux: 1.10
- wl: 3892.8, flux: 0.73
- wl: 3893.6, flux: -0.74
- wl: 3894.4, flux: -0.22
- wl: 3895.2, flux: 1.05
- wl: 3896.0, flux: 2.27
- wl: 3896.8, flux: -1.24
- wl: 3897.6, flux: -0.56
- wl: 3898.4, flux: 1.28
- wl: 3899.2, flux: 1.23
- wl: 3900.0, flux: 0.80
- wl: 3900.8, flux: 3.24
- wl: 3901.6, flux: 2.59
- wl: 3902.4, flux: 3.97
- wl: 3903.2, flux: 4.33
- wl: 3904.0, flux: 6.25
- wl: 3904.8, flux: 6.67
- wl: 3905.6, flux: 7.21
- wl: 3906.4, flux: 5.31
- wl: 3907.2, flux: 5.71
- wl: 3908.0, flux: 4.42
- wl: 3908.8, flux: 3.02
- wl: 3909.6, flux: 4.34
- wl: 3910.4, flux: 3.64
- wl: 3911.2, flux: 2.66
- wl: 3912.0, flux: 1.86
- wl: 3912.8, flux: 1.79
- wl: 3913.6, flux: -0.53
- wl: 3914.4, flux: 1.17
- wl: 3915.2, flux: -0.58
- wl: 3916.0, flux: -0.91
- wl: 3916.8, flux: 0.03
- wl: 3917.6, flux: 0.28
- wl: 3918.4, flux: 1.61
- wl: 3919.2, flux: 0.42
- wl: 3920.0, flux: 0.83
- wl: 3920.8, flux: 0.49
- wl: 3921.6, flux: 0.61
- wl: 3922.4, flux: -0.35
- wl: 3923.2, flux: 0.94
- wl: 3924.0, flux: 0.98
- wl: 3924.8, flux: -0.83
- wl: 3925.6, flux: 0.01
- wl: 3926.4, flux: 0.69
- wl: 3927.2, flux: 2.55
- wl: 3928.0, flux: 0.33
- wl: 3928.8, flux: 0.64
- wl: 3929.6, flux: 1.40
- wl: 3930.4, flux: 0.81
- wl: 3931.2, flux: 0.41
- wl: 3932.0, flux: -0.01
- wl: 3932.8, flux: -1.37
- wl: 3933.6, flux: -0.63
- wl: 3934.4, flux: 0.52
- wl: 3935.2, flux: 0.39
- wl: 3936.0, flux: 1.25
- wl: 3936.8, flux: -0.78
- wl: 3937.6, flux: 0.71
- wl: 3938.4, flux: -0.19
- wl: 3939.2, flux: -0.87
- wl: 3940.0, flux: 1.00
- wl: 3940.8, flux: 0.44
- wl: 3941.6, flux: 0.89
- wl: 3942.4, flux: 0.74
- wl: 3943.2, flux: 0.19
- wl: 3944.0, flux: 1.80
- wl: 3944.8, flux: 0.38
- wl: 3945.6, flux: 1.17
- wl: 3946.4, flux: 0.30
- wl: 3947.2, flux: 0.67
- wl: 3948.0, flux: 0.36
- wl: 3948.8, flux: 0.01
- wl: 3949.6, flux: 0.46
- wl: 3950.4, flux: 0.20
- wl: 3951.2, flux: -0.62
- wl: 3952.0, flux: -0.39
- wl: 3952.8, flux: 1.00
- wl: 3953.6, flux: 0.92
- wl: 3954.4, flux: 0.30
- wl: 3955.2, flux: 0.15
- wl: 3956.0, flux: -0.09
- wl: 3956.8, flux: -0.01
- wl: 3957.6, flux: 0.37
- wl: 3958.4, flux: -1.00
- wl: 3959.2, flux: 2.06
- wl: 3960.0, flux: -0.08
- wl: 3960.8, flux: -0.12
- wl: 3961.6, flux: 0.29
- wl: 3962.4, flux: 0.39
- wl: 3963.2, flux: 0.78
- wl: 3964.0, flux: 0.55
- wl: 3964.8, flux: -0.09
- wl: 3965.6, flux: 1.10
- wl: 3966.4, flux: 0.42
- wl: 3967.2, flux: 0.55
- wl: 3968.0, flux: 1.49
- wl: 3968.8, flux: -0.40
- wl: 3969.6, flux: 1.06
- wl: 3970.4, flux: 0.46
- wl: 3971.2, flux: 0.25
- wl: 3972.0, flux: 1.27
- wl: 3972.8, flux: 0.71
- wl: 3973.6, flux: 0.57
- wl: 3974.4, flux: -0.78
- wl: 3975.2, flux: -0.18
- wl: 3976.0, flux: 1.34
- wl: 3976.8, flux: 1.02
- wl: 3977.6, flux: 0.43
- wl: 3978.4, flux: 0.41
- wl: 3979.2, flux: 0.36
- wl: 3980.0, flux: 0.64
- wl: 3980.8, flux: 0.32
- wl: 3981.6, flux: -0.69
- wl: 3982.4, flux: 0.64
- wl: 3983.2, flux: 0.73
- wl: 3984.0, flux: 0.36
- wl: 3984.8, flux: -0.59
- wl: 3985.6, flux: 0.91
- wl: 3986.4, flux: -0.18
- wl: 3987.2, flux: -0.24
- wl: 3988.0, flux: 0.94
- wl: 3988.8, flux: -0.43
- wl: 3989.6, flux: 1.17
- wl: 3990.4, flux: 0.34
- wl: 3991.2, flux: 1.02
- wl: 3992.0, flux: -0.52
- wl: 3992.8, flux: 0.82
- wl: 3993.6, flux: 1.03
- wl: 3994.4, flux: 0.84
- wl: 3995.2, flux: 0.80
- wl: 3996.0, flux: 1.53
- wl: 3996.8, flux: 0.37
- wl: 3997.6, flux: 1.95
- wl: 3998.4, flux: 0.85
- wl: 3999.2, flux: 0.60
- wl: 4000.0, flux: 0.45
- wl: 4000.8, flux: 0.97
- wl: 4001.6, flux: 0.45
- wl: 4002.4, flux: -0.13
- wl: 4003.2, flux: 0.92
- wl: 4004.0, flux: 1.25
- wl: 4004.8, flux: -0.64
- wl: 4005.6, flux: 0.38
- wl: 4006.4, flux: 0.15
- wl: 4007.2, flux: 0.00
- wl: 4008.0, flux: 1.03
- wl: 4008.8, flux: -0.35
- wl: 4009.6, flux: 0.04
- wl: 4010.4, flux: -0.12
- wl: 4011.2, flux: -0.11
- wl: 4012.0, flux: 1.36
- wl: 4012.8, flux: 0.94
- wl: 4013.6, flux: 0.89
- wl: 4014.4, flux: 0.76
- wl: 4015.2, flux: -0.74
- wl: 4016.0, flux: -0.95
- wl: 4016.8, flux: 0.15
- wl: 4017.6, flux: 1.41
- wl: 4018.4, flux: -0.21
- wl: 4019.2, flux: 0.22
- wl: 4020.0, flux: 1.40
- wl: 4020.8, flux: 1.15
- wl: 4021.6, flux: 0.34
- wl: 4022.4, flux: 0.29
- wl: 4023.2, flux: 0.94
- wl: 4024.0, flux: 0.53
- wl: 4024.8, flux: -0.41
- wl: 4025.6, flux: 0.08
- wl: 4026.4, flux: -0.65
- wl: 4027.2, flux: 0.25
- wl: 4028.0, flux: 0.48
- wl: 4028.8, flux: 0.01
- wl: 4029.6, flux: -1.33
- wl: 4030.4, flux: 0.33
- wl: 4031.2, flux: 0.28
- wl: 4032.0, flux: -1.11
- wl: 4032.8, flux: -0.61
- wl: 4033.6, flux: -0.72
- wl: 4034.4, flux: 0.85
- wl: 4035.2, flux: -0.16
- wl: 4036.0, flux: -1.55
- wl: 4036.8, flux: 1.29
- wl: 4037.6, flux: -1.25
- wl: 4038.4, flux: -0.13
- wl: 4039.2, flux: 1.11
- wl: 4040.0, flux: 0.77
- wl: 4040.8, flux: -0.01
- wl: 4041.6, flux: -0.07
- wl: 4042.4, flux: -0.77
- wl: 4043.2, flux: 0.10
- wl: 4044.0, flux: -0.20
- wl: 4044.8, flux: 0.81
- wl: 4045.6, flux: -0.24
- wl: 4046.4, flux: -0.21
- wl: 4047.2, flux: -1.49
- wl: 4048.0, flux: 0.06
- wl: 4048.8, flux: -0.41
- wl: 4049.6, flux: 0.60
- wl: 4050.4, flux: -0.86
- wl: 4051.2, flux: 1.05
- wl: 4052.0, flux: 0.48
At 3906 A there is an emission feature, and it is Lyman alpha 1216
